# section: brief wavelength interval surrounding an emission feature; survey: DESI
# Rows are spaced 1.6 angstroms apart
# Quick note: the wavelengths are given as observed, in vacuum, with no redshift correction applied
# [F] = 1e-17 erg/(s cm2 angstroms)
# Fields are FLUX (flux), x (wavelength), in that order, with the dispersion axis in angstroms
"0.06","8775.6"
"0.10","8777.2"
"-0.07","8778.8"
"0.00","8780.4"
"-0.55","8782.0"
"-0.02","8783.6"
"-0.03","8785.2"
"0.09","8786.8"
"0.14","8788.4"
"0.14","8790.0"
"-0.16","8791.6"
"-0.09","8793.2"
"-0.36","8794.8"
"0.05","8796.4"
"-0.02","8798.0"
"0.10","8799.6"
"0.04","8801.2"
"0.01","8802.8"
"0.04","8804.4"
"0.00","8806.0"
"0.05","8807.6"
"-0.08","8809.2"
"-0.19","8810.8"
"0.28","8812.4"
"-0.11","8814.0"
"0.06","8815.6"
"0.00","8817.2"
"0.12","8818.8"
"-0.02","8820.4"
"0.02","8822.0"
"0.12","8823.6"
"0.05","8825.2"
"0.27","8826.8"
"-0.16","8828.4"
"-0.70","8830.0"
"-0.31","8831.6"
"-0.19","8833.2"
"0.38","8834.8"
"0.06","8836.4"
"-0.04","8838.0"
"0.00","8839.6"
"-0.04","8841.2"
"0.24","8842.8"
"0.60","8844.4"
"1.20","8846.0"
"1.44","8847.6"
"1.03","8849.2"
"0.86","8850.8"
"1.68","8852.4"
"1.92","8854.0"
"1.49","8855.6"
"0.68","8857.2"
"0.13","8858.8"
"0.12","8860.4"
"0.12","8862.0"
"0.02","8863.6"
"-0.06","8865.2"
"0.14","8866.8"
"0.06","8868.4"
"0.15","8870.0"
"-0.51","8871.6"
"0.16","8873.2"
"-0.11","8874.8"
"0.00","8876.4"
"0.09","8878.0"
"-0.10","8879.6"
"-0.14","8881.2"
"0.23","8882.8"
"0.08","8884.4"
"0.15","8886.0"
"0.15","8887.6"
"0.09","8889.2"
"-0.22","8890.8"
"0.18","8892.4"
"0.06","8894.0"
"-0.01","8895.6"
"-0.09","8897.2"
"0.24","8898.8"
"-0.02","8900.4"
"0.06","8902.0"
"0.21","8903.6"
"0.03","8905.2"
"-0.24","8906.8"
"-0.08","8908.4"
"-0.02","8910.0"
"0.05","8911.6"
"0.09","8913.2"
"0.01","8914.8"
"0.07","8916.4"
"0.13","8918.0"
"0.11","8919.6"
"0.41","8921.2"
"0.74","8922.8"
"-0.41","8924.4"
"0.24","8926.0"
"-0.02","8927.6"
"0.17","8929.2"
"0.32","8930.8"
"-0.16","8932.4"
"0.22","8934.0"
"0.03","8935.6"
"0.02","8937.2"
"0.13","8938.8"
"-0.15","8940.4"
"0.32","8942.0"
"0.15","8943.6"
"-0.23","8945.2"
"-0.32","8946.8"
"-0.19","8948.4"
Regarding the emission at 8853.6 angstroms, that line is [O II]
